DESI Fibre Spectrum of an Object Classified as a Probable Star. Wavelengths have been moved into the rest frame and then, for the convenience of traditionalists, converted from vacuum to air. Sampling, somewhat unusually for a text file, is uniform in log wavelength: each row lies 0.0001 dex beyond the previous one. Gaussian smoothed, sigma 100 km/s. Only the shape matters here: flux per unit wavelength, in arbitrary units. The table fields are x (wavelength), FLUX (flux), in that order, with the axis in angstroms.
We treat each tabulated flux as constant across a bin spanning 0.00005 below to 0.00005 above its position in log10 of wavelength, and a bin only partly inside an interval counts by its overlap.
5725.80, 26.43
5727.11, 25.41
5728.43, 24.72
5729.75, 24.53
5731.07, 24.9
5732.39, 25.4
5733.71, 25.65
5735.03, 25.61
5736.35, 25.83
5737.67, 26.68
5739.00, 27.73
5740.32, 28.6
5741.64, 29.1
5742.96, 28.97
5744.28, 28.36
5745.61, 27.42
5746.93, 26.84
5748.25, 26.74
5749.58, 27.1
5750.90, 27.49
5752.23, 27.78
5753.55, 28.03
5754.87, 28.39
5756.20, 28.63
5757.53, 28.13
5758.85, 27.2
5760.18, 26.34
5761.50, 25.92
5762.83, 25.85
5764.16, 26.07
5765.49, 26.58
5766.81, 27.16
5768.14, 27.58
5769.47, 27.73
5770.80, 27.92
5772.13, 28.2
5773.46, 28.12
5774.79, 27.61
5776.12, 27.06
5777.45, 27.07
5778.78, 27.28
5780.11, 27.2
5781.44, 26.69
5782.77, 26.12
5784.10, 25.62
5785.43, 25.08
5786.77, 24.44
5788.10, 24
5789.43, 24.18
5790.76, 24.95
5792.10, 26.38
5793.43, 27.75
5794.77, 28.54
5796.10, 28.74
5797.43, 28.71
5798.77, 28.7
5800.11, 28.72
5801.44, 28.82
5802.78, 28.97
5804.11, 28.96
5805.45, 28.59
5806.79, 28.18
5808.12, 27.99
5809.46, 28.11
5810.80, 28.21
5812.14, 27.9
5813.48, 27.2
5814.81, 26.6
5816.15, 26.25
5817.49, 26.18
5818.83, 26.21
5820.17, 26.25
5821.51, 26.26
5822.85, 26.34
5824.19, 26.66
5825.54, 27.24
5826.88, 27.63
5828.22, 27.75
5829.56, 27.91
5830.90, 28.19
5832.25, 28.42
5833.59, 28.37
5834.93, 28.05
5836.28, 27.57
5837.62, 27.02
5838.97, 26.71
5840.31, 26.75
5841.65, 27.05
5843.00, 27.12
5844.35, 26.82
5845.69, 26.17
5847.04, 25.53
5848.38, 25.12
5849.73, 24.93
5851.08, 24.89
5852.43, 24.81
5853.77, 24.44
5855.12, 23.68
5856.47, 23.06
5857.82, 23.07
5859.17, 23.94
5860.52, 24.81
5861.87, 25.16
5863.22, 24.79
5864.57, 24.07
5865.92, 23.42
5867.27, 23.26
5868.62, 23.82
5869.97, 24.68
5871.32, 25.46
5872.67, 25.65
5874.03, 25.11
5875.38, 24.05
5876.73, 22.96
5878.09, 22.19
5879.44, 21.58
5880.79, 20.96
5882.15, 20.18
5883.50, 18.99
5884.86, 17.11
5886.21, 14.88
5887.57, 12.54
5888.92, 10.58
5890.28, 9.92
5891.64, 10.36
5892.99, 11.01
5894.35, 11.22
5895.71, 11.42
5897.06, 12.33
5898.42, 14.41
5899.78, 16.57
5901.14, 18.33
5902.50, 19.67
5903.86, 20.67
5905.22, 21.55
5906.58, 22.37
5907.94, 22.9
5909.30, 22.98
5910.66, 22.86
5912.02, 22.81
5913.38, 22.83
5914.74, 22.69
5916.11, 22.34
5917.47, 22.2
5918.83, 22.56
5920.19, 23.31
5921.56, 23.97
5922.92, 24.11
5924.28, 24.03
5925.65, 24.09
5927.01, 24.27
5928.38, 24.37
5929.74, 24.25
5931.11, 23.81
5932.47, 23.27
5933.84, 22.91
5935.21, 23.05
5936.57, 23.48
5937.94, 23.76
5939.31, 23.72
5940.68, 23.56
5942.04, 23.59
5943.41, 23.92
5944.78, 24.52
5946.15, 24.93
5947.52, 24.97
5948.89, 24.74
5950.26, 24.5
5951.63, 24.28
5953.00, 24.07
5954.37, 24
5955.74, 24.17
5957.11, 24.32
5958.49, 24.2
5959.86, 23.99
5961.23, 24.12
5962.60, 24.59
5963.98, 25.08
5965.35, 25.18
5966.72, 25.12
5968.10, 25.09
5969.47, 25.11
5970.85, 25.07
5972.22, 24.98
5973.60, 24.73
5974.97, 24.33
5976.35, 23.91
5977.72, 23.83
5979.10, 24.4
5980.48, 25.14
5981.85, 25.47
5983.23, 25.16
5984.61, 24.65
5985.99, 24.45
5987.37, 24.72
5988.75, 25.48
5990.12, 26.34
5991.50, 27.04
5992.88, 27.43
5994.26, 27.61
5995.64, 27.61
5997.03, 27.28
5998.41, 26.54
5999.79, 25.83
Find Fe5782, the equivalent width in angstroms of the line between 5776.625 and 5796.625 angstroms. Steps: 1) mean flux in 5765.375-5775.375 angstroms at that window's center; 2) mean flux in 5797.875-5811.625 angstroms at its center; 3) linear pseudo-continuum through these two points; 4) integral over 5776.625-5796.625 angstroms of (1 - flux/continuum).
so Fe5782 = 1.3 angstroms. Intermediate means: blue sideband 27.7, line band 26.3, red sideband 28.5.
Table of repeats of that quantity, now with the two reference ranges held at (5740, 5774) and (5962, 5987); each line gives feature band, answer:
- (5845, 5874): 1.9 angstroms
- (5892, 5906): 5.5 angstroms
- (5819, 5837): -0.5 angstroms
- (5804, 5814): -0.5 angstroms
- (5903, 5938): 3.2 angstroms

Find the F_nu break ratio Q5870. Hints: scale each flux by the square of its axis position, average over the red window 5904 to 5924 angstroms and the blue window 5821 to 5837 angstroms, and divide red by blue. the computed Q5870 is 0.85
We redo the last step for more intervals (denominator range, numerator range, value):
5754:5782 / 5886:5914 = 0.64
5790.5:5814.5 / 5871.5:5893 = 0.67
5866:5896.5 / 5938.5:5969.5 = 1.35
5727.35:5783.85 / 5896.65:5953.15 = 0.89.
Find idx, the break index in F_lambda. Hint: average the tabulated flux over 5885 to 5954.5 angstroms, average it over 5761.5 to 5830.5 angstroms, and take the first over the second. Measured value 0.8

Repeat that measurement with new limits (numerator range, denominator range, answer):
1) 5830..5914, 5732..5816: 0.81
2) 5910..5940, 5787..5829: 0.86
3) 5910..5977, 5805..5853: 0.89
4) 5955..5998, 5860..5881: 1.05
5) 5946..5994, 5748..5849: 0.92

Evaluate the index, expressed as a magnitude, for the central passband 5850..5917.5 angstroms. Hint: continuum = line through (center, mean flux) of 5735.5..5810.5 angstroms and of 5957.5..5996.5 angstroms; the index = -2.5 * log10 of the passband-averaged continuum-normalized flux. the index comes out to 0.26 mag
